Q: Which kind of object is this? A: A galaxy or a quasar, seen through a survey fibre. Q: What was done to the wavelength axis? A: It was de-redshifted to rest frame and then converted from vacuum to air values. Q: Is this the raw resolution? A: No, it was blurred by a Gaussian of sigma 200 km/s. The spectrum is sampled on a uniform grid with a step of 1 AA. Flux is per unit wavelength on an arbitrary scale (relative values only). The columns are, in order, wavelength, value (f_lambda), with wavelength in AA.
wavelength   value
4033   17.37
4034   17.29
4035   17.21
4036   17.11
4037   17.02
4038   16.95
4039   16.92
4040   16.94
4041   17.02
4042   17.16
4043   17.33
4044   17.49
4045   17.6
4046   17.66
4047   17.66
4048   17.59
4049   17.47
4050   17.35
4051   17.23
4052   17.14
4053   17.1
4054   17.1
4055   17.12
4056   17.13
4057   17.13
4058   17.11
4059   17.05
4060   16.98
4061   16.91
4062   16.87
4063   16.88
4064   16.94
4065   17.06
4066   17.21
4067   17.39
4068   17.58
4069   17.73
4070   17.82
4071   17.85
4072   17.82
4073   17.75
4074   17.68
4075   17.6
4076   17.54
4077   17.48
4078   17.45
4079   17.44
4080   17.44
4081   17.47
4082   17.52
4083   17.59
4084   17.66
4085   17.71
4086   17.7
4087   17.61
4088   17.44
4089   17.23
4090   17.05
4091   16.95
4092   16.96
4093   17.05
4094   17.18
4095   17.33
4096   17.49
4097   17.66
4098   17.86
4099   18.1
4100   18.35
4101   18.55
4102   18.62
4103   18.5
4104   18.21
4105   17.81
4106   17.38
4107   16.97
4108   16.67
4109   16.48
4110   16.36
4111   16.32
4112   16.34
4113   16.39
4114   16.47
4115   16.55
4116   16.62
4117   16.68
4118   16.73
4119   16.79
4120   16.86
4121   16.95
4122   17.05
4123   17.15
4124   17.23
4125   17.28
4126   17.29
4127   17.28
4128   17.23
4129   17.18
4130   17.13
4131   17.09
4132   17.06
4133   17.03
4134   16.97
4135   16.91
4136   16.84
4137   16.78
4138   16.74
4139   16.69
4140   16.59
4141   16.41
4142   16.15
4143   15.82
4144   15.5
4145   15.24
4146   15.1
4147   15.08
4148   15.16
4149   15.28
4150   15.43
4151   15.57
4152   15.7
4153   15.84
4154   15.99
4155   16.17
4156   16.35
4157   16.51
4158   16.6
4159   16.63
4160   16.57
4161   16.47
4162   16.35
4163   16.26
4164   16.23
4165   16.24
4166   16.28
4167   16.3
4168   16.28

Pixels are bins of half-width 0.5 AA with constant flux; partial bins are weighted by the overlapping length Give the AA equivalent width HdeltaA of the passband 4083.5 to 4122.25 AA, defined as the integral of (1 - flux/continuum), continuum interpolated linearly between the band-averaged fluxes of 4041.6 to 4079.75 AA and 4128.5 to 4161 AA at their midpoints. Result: -1.0 AA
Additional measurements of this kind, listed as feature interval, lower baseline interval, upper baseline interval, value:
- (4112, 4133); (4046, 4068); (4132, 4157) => -0.7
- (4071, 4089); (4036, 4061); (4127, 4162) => -0.7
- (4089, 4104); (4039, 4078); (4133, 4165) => -0.8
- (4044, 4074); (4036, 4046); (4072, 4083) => 0.1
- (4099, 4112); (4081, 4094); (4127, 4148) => -0.3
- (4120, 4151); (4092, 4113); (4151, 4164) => 0.4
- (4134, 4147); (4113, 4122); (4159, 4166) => 0.3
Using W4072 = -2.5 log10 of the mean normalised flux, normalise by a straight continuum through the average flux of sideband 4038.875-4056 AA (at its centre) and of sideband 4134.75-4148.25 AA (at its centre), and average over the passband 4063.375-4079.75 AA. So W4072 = -0.03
